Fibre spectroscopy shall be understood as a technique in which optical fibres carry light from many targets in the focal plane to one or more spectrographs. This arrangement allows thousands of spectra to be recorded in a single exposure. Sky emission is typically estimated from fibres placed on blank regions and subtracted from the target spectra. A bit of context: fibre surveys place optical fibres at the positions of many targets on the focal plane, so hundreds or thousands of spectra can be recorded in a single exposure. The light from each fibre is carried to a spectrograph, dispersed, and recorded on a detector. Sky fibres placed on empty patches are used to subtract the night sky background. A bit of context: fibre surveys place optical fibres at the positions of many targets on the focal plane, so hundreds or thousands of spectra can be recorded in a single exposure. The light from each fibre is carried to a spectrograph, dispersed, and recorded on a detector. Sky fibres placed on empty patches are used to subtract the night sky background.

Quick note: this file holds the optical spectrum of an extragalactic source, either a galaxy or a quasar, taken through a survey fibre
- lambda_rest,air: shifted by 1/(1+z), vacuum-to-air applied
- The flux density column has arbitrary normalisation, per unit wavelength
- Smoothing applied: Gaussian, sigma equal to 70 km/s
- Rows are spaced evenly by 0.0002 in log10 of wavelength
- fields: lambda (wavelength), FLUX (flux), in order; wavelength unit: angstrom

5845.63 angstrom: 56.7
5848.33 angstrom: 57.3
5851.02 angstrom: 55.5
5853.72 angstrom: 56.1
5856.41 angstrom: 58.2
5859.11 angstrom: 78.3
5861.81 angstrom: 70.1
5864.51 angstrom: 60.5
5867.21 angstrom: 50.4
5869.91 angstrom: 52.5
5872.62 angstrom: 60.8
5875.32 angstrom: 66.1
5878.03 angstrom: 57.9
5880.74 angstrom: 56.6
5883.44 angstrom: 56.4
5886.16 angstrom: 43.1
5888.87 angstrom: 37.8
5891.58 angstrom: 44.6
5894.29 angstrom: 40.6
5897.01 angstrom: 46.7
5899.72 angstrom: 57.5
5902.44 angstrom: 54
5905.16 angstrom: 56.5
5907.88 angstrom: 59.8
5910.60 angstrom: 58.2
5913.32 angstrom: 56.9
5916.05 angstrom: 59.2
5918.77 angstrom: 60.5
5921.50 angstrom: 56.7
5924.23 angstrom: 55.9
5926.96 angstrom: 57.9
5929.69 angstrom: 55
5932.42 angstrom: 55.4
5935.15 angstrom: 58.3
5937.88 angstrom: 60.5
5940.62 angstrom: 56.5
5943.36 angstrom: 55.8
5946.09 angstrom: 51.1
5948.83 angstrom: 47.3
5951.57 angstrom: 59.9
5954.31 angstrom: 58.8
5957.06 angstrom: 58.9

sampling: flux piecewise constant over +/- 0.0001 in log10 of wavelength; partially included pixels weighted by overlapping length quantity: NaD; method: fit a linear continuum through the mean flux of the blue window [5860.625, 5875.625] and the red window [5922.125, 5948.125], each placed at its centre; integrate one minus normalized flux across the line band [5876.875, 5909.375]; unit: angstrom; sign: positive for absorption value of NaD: 4.1 angstrom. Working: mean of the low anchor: 59.5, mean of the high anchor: 56.1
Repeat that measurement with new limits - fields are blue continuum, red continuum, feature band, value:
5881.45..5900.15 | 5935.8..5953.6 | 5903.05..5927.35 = -3.5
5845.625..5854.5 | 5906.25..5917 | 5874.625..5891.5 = 1.6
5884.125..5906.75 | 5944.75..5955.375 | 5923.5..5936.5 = -1.2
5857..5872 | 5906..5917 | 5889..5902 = 2.8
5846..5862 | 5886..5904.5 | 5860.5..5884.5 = -1.8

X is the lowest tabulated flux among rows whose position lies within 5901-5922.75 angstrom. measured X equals 54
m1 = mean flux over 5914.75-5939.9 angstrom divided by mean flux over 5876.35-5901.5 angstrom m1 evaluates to 1.17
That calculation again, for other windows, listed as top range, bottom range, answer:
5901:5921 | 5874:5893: 1.12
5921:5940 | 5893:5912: 1.07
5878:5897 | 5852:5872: 0.78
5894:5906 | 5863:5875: 0.91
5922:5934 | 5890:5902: 1.18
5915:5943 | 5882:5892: 1.26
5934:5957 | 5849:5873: 0.93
